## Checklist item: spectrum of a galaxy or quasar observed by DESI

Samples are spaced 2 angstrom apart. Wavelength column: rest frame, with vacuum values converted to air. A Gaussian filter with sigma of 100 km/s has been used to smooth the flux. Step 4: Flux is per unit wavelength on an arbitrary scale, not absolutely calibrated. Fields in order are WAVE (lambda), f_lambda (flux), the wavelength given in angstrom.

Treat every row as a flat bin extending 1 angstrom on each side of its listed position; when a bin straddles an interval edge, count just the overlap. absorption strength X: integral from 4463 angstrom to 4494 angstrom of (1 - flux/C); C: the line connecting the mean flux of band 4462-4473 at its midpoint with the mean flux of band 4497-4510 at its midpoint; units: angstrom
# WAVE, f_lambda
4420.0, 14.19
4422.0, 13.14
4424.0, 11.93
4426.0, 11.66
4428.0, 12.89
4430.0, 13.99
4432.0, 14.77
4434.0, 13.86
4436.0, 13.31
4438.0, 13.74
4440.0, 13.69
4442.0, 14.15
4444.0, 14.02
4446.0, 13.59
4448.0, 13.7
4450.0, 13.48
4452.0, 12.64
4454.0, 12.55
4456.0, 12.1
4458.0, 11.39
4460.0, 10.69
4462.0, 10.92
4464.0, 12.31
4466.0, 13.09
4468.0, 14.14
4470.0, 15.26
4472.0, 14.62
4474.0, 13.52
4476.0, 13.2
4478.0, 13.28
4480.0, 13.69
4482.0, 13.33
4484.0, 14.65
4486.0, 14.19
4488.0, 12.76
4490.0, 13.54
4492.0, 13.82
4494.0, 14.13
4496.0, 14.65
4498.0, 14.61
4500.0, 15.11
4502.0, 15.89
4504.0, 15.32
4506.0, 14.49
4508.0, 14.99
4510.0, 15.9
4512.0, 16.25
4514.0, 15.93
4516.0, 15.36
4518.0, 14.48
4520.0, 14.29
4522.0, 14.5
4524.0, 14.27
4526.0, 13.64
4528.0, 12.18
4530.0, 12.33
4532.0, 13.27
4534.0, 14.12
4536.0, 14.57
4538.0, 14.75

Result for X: 0.8 angstrom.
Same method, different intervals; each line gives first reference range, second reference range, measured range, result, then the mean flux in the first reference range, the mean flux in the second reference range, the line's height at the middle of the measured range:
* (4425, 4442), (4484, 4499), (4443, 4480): 1.9 angstrom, 13.5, 14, 13.8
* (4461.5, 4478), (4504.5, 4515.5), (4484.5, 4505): 0.4 angstrom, 13.5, 15.5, 14.7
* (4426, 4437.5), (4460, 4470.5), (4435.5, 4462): 0.6 angstrom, 13.6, 12.8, 13.2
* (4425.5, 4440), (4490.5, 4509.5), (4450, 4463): 2.0 angstrom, 13.5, 14.8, 14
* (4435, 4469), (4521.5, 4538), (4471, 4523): -4.4 angstrom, 12.9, 13.7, 13.3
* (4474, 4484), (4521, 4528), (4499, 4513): -1.7 angstrom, 13.5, 13.9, 13.7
